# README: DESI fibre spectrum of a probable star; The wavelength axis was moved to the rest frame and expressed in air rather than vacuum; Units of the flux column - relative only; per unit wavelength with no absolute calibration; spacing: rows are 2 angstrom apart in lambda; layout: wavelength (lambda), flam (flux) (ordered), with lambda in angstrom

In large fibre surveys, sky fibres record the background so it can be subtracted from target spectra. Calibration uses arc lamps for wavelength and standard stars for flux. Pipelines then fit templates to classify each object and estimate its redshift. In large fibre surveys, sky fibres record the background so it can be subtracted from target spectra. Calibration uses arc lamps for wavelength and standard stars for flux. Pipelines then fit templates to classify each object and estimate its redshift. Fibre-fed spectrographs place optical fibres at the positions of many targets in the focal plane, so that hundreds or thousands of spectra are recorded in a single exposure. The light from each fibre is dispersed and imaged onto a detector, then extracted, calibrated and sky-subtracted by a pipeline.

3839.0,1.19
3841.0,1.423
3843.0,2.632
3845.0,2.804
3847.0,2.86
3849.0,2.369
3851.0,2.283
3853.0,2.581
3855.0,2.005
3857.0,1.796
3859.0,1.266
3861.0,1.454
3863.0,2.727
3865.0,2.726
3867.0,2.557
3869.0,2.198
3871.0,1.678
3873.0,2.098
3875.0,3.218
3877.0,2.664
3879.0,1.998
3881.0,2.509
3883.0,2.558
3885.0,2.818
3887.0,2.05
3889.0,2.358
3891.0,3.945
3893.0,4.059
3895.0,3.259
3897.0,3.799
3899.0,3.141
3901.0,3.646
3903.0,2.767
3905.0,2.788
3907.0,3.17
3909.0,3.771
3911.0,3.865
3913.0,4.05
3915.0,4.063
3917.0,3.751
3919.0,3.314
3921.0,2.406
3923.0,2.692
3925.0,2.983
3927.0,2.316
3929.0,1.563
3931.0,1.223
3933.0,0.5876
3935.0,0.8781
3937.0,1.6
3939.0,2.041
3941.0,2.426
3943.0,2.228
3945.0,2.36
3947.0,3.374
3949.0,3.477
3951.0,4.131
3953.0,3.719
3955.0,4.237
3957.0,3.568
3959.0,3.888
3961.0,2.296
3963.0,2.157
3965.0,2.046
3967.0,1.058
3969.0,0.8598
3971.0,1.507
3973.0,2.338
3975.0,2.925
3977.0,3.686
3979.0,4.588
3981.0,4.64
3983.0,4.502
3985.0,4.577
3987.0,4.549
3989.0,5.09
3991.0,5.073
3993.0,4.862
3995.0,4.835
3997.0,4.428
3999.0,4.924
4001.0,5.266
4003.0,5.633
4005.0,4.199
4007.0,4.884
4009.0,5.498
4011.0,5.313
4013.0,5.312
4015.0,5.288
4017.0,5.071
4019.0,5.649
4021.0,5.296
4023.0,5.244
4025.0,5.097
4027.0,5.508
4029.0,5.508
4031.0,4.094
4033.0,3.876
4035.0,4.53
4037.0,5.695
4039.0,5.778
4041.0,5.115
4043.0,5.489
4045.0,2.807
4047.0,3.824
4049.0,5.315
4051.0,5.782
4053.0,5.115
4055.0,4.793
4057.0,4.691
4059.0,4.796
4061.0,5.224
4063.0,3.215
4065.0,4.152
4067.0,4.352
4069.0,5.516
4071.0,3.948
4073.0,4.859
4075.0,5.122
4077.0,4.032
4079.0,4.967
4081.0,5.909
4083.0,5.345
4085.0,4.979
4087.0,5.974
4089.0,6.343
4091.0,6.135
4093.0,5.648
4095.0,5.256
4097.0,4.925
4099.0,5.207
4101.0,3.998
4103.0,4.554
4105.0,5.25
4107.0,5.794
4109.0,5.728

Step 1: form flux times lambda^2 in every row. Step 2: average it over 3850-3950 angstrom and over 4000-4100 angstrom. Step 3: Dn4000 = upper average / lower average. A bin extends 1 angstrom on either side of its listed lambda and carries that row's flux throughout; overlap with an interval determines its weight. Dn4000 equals 2.07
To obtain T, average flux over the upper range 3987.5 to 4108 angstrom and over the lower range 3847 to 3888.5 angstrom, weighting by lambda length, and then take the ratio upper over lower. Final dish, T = 2.18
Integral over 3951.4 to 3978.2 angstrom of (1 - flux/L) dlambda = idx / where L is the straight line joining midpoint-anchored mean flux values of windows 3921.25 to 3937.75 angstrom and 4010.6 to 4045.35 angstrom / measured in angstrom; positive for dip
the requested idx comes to 1.78 angstrom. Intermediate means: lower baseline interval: 1.76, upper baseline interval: 5.07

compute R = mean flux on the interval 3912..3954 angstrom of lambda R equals 2.63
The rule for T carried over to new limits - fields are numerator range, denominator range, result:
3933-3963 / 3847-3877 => 1.23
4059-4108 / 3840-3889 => 2.18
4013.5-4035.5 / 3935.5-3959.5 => 1.66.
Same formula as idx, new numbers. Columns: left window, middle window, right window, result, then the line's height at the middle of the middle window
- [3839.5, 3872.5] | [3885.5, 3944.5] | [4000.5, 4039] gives 7.1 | 3.25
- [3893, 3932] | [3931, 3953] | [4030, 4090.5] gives 7.3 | 3.46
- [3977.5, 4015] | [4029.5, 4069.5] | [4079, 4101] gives 3.9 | 5.22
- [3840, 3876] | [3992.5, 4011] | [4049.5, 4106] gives -4.2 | 4.06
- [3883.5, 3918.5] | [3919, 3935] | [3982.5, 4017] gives 7.5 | 3.78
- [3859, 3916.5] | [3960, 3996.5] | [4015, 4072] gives 5.8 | 4.03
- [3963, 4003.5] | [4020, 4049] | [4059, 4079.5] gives -4.3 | 4.24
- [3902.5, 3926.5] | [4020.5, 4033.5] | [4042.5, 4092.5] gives -1.4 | 4.48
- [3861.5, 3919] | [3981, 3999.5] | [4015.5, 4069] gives -2.3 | 4.23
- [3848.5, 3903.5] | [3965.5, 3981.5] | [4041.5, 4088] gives 4.8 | 3.73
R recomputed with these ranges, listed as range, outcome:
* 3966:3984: 2.9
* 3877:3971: 2.76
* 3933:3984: 2.78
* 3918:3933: 2.24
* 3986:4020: 5.05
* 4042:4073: 4.61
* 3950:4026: 4.16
